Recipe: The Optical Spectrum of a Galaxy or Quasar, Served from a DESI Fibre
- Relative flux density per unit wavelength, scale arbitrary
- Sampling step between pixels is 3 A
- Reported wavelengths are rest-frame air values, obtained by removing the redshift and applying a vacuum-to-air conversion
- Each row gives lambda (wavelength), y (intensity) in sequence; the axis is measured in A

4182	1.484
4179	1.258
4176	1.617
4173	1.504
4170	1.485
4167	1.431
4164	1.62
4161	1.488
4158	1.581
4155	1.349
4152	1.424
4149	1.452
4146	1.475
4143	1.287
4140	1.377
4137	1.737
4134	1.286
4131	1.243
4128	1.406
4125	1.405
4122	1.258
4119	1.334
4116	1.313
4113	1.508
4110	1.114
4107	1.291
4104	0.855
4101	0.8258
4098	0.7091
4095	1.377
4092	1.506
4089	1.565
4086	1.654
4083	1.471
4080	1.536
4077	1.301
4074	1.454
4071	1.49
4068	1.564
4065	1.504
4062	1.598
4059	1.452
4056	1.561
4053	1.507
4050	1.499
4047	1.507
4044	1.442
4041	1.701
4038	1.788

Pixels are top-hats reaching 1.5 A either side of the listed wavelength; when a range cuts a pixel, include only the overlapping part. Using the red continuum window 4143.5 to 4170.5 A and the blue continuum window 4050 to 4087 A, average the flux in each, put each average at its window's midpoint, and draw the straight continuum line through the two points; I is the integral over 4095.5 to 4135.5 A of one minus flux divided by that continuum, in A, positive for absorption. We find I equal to 7.7 A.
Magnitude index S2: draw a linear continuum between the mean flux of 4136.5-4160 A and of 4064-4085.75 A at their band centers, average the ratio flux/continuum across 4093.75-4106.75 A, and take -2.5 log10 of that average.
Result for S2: 0.46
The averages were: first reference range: 1.48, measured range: 0.967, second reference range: 1.45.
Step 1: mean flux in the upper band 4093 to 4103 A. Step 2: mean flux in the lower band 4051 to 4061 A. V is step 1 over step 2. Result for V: 0.7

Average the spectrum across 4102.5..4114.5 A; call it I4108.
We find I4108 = 1.19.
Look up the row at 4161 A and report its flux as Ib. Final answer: 1.488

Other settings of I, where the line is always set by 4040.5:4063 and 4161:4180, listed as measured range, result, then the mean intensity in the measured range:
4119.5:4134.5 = 1.8 A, 1.32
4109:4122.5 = 1.7 A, 1.32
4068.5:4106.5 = 4.9 A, 1.32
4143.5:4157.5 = 0.7 A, 1.43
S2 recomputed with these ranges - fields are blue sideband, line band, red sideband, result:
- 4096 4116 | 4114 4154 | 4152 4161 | -0.08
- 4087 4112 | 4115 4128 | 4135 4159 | -0.03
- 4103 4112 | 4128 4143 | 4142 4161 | -0.06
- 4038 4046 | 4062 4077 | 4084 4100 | -0.02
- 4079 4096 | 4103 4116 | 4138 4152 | 0.21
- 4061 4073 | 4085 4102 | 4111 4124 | 0.13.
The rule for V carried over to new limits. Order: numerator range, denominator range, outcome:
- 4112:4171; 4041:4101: 0.98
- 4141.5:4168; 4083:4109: 1.18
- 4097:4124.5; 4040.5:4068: 0.75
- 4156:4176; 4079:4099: 1.07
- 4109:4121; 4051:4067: 0.87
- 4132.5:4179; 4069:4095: 0.98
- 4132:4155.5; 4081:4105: 1.13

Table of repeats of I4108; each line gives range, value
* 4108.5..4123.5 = 1.31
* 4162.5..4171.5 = 1.51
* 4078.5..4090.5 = 1.56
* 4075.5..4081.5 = 1.42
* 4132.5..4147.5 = 1.43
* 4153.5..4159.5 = 1.46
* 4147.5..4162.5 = 1.46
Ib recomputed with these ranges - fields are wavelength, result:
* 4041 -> 1.701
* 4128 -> 1.406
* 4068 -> 1.564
